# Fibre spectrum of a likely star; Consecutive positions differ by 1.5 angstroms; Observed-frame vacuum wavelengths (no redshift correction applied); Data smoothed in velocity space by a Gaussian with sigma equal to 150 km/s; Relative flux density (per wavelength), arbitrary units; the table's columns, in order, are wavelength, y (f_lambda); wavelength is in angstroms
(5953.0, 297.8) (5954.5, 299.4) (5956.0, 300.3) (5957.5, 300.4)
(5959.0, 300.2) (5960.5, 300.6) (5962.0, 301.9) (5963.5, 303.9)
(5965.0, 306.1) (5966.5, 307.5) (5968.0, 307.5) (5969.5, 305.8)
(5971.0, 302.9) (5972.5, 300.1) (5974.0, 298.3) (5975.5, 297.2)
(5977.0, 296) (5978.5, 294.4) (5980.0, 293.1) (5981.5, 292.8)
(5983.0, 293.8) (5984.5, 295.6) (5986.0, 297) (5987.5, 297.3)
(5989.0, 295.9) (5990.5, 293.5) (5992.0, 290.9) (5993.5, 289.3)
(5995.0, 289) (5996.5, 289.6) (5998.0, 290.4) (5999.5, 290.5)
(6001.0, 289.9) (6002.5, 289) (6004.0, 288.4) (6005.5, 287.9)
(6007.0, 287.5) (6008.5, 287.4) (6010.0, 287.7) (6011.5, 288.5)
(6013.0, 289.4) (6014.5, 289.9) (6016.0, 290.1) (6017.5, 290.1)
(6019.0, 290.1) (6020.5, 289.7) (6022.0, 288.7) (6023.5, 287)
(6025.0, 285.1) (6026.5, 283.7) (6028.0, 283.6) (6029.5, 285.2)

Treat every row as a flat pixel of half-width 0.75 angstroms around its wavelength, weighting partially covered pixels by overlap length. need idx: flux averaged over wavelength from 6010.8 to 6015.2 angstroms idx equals 289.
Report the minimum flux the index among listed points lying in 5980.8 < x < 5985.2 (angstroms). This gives 292.8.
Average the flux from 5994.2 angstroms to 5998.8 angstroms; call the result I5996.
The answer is 290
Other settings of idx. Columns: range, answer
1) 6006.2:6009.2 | 287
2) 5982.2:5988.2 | 296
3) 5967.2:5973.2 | 304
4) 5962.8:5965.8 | 305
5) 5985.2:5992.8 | 295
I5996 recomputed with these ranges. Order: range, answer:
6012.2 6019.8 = 290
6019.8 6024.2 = 288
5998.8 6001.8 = 290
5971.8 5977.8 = 298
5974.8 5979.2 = 296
